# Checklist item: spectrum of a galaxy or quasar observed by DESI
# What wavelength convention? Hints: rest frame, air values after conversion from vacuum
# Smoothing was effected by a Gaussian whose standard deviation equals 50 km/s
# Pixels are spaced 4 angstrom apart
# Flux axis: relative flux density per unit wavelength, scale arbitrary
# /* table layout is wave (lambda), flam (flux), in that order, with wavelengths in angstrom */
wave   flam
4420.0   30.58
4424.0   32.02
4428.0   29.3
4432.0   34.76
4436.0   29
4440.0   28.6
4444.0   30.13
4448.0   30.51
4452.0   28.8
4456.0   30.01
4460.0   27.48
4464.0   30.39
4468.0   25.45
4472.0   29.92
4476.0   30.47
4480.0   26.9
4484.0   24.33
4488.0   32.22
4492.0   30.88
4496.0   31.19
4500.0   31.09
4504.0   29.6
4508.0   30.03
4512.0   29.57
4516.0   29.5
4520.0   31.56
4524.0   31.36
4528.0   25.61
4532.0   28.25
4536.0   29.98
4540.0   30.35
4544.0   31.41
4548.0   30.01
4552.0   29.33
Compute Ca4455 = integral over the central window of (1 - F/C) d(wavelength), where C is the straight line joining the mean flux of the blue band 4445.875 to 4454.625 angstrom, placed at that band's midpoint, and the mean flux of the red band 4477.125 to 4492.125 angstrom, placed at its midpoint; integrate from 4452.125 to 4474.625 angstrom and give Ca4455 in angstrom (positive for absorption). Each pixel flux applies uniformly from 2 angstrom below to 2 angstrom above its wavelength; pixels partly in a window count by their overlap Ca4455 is 0.4 angstrom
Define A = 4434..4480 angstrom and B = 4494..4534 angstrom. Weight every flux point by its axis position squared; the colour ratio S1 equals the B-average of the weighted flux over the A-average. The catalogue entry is 1.05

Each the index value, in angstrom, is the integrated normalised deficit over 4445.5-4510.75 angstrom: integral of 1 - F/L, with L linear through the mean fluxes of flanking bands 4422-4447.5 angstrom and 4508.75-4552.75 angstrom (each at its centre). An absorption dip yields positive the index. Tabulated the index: 1.9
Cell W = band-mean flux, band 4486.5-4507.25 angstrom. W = 30.9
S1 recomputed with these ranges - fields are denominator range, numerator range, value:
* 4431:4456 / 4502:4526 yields 1.04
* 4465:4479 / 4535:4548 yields 1.10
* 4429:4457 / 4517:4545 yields 1.02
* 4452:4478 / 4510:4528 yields 1.06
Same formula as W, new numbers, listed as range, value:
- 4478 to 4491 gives 28.1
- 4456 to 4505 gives 29.2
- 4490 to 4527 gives 30.4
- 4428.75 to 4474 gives 29.5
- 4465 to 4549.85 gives 29.5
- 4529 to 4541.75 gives 29.2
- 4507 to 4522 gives 30.2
